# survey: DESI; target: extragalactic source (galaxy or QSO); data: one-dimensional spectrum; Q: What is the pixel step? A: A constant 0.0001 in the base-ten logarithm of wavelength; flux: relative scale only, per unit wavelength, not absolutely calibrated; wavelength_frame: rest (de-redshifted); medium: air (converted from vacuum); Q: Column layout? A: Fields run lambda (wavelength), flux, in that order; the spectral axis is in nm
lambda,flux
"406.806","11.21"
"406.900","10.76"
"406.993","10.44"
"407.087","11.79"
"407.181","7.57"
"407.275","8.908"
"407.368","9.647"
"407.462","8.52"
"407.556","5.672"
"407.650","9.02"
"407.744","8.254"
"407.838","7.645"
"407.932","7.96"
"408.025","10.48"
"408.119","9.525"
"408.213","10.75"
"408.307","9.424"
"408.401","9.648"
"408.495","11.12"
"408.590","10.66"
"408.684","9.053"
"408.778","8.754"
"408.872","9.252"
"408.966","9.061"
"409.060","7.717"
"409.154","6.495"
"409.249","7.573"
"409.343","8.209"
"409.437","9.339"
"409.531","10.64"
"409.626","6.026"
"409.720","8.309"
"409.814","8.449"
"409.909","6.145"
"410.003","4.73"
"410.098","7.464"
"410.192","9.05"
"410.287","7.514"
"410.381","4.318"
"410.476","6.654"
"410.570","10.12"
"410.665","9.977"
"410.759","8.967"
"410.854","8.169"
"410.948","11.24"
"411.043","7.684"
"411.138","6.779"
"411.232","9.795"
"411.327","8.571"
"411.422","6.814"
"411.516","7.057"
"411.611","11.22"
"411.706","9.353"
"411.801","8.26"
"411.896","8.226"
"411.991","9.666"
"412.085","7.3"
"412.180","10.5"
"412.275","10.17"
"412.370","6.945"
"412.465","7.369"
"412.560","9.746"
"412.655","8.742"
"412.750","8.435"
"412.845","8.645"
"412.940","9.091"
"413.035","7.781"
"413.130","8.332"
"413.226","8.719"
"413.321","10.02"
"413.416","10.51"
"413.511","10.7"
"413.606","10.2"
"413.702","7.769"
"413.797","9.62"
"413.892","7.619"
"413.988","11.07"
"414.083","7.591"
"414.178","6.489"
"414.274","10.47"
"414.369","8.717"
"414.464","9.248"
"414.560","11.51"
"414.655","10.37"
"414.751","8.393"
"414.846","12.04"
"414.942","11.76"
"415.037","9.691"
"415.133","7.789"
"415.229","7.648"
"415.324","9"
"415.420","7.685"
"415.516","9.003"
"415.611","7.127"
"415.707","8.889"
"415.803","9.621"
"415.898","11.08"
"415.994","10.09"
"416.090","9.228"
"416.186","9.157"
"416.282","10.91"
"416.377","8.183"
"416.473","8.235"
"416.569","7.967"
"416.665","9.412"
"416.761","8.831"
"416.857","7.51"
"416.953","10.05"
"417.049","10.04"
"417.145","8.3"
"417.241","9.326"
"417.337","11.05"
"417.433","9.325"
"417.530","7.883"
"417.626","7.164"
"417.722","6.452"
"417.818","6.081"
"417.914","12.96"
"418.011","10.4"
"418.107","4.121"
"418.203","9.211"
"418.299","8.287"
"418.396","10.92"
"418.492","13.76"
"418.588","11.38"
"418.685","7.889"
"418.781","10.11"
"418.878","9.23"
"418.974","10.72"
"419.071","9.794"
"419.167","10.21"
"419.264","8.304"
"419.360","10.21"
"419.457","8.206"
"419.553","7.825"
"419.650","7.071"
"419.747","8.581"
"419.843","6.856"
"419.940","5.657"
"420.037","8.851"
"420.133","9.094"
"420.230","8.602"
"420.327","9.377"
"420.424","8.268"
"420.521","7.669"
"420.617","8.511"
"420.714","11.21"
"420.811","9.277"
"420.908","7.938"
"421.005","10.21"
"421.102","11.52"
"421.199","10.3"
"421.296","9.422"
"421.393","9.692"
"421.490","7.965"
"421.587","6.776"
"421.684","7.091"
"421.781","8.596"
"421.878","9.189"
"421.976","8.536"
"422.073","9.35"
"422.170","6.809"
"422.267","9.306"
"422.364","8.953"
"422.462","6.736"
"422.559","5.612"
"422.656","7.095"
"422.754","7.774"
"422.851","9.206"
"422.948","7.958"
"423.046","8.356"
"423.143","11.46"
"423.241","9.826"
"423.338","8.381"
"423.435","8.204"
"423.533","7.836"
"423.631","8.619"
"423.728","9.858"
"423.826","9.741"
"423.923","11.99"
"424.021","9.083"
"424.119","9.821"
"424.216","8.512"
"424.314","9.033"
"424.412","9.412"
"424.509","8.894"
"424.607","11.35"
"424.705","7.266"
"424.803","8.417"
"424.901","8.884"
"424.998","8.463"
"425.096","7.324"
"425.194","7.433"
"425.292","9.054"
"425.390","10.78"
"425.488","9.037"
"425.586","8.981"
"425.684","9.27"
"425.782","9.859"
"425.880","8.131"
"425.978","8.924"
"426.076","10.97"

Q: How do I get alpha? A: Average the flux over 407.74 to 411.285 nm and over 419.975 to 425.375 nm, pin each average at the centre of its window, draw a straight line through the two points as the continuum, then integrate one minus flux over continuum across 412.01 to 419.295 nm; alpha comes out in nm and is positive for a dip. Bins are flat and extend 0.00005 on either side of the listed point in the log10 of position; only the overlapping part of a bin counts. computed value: -0.44 nm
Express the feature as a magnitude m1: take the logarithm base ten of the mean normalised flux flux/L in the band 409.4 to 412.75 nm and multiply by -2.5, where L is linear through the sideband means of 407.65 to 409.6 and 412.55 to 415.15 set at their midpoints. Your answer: 0.11 mag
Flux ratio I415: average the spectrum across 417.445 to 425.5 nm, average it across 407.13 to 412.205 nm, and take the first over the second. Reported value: 1.04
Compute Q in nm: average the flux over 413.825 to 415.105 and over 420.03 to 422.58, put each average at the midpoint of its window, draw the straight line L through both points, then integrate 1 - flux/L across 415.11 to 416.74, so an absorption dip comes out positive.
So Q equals 0.09 nm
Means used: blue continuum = 9.59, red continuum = 8.73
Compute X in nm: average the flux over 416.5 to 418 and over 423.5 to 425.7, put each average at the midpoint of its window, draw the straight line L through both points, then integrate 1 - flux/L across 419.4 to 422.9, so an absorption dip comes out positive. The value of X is 0.22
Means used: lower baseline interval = 8.85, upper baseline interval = 9.1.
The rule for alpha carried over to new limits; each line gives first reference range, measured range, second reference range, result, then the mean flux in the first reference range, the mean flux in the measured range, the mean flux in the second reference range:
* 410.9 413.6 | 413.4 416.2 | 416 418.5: -0.127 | 8.87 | 9.32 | 8.97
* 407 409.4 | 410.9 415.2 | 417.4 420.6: -0.092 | 8.93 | 9.06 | 8.8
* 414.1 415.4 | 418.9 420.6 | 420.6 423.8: 0.074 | 9.39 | 8.56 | 8.72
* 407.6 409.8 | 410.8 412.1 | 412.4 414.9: 0.064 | 8.9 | 8.62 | 9.19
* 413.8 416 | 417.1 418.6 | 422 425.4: -0.006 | 9.25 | 9.11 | 8.74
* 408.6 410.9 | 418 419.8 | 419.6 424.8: -0.147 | 8.04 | 9.25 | 8.73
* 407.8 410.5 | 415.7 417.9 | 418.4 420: 0.000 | 8.36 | 8.97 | 9.16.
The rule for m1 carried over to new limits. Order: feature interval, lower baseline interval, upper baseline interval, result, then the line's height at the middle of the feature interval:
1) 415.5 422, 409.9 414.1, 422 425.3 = -0.04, 8.65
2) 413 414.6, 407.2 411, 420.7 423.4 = -0.08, 8.57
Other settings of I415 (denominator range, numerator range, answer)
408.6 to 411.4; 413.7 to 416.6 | 1.13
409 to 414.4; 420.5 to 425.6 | 1.04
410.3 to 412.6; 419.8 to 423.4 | 1.01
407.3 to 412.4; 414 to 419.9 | 1.07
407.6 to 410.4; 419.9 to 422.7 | 1.01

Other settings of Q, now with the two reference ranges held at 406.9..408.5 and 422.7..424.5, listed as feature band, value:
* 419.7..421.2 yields 0.06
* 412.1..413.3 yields 0.06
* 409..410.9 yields 0.29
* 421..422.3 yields 0.04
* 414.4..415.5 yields -0.04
